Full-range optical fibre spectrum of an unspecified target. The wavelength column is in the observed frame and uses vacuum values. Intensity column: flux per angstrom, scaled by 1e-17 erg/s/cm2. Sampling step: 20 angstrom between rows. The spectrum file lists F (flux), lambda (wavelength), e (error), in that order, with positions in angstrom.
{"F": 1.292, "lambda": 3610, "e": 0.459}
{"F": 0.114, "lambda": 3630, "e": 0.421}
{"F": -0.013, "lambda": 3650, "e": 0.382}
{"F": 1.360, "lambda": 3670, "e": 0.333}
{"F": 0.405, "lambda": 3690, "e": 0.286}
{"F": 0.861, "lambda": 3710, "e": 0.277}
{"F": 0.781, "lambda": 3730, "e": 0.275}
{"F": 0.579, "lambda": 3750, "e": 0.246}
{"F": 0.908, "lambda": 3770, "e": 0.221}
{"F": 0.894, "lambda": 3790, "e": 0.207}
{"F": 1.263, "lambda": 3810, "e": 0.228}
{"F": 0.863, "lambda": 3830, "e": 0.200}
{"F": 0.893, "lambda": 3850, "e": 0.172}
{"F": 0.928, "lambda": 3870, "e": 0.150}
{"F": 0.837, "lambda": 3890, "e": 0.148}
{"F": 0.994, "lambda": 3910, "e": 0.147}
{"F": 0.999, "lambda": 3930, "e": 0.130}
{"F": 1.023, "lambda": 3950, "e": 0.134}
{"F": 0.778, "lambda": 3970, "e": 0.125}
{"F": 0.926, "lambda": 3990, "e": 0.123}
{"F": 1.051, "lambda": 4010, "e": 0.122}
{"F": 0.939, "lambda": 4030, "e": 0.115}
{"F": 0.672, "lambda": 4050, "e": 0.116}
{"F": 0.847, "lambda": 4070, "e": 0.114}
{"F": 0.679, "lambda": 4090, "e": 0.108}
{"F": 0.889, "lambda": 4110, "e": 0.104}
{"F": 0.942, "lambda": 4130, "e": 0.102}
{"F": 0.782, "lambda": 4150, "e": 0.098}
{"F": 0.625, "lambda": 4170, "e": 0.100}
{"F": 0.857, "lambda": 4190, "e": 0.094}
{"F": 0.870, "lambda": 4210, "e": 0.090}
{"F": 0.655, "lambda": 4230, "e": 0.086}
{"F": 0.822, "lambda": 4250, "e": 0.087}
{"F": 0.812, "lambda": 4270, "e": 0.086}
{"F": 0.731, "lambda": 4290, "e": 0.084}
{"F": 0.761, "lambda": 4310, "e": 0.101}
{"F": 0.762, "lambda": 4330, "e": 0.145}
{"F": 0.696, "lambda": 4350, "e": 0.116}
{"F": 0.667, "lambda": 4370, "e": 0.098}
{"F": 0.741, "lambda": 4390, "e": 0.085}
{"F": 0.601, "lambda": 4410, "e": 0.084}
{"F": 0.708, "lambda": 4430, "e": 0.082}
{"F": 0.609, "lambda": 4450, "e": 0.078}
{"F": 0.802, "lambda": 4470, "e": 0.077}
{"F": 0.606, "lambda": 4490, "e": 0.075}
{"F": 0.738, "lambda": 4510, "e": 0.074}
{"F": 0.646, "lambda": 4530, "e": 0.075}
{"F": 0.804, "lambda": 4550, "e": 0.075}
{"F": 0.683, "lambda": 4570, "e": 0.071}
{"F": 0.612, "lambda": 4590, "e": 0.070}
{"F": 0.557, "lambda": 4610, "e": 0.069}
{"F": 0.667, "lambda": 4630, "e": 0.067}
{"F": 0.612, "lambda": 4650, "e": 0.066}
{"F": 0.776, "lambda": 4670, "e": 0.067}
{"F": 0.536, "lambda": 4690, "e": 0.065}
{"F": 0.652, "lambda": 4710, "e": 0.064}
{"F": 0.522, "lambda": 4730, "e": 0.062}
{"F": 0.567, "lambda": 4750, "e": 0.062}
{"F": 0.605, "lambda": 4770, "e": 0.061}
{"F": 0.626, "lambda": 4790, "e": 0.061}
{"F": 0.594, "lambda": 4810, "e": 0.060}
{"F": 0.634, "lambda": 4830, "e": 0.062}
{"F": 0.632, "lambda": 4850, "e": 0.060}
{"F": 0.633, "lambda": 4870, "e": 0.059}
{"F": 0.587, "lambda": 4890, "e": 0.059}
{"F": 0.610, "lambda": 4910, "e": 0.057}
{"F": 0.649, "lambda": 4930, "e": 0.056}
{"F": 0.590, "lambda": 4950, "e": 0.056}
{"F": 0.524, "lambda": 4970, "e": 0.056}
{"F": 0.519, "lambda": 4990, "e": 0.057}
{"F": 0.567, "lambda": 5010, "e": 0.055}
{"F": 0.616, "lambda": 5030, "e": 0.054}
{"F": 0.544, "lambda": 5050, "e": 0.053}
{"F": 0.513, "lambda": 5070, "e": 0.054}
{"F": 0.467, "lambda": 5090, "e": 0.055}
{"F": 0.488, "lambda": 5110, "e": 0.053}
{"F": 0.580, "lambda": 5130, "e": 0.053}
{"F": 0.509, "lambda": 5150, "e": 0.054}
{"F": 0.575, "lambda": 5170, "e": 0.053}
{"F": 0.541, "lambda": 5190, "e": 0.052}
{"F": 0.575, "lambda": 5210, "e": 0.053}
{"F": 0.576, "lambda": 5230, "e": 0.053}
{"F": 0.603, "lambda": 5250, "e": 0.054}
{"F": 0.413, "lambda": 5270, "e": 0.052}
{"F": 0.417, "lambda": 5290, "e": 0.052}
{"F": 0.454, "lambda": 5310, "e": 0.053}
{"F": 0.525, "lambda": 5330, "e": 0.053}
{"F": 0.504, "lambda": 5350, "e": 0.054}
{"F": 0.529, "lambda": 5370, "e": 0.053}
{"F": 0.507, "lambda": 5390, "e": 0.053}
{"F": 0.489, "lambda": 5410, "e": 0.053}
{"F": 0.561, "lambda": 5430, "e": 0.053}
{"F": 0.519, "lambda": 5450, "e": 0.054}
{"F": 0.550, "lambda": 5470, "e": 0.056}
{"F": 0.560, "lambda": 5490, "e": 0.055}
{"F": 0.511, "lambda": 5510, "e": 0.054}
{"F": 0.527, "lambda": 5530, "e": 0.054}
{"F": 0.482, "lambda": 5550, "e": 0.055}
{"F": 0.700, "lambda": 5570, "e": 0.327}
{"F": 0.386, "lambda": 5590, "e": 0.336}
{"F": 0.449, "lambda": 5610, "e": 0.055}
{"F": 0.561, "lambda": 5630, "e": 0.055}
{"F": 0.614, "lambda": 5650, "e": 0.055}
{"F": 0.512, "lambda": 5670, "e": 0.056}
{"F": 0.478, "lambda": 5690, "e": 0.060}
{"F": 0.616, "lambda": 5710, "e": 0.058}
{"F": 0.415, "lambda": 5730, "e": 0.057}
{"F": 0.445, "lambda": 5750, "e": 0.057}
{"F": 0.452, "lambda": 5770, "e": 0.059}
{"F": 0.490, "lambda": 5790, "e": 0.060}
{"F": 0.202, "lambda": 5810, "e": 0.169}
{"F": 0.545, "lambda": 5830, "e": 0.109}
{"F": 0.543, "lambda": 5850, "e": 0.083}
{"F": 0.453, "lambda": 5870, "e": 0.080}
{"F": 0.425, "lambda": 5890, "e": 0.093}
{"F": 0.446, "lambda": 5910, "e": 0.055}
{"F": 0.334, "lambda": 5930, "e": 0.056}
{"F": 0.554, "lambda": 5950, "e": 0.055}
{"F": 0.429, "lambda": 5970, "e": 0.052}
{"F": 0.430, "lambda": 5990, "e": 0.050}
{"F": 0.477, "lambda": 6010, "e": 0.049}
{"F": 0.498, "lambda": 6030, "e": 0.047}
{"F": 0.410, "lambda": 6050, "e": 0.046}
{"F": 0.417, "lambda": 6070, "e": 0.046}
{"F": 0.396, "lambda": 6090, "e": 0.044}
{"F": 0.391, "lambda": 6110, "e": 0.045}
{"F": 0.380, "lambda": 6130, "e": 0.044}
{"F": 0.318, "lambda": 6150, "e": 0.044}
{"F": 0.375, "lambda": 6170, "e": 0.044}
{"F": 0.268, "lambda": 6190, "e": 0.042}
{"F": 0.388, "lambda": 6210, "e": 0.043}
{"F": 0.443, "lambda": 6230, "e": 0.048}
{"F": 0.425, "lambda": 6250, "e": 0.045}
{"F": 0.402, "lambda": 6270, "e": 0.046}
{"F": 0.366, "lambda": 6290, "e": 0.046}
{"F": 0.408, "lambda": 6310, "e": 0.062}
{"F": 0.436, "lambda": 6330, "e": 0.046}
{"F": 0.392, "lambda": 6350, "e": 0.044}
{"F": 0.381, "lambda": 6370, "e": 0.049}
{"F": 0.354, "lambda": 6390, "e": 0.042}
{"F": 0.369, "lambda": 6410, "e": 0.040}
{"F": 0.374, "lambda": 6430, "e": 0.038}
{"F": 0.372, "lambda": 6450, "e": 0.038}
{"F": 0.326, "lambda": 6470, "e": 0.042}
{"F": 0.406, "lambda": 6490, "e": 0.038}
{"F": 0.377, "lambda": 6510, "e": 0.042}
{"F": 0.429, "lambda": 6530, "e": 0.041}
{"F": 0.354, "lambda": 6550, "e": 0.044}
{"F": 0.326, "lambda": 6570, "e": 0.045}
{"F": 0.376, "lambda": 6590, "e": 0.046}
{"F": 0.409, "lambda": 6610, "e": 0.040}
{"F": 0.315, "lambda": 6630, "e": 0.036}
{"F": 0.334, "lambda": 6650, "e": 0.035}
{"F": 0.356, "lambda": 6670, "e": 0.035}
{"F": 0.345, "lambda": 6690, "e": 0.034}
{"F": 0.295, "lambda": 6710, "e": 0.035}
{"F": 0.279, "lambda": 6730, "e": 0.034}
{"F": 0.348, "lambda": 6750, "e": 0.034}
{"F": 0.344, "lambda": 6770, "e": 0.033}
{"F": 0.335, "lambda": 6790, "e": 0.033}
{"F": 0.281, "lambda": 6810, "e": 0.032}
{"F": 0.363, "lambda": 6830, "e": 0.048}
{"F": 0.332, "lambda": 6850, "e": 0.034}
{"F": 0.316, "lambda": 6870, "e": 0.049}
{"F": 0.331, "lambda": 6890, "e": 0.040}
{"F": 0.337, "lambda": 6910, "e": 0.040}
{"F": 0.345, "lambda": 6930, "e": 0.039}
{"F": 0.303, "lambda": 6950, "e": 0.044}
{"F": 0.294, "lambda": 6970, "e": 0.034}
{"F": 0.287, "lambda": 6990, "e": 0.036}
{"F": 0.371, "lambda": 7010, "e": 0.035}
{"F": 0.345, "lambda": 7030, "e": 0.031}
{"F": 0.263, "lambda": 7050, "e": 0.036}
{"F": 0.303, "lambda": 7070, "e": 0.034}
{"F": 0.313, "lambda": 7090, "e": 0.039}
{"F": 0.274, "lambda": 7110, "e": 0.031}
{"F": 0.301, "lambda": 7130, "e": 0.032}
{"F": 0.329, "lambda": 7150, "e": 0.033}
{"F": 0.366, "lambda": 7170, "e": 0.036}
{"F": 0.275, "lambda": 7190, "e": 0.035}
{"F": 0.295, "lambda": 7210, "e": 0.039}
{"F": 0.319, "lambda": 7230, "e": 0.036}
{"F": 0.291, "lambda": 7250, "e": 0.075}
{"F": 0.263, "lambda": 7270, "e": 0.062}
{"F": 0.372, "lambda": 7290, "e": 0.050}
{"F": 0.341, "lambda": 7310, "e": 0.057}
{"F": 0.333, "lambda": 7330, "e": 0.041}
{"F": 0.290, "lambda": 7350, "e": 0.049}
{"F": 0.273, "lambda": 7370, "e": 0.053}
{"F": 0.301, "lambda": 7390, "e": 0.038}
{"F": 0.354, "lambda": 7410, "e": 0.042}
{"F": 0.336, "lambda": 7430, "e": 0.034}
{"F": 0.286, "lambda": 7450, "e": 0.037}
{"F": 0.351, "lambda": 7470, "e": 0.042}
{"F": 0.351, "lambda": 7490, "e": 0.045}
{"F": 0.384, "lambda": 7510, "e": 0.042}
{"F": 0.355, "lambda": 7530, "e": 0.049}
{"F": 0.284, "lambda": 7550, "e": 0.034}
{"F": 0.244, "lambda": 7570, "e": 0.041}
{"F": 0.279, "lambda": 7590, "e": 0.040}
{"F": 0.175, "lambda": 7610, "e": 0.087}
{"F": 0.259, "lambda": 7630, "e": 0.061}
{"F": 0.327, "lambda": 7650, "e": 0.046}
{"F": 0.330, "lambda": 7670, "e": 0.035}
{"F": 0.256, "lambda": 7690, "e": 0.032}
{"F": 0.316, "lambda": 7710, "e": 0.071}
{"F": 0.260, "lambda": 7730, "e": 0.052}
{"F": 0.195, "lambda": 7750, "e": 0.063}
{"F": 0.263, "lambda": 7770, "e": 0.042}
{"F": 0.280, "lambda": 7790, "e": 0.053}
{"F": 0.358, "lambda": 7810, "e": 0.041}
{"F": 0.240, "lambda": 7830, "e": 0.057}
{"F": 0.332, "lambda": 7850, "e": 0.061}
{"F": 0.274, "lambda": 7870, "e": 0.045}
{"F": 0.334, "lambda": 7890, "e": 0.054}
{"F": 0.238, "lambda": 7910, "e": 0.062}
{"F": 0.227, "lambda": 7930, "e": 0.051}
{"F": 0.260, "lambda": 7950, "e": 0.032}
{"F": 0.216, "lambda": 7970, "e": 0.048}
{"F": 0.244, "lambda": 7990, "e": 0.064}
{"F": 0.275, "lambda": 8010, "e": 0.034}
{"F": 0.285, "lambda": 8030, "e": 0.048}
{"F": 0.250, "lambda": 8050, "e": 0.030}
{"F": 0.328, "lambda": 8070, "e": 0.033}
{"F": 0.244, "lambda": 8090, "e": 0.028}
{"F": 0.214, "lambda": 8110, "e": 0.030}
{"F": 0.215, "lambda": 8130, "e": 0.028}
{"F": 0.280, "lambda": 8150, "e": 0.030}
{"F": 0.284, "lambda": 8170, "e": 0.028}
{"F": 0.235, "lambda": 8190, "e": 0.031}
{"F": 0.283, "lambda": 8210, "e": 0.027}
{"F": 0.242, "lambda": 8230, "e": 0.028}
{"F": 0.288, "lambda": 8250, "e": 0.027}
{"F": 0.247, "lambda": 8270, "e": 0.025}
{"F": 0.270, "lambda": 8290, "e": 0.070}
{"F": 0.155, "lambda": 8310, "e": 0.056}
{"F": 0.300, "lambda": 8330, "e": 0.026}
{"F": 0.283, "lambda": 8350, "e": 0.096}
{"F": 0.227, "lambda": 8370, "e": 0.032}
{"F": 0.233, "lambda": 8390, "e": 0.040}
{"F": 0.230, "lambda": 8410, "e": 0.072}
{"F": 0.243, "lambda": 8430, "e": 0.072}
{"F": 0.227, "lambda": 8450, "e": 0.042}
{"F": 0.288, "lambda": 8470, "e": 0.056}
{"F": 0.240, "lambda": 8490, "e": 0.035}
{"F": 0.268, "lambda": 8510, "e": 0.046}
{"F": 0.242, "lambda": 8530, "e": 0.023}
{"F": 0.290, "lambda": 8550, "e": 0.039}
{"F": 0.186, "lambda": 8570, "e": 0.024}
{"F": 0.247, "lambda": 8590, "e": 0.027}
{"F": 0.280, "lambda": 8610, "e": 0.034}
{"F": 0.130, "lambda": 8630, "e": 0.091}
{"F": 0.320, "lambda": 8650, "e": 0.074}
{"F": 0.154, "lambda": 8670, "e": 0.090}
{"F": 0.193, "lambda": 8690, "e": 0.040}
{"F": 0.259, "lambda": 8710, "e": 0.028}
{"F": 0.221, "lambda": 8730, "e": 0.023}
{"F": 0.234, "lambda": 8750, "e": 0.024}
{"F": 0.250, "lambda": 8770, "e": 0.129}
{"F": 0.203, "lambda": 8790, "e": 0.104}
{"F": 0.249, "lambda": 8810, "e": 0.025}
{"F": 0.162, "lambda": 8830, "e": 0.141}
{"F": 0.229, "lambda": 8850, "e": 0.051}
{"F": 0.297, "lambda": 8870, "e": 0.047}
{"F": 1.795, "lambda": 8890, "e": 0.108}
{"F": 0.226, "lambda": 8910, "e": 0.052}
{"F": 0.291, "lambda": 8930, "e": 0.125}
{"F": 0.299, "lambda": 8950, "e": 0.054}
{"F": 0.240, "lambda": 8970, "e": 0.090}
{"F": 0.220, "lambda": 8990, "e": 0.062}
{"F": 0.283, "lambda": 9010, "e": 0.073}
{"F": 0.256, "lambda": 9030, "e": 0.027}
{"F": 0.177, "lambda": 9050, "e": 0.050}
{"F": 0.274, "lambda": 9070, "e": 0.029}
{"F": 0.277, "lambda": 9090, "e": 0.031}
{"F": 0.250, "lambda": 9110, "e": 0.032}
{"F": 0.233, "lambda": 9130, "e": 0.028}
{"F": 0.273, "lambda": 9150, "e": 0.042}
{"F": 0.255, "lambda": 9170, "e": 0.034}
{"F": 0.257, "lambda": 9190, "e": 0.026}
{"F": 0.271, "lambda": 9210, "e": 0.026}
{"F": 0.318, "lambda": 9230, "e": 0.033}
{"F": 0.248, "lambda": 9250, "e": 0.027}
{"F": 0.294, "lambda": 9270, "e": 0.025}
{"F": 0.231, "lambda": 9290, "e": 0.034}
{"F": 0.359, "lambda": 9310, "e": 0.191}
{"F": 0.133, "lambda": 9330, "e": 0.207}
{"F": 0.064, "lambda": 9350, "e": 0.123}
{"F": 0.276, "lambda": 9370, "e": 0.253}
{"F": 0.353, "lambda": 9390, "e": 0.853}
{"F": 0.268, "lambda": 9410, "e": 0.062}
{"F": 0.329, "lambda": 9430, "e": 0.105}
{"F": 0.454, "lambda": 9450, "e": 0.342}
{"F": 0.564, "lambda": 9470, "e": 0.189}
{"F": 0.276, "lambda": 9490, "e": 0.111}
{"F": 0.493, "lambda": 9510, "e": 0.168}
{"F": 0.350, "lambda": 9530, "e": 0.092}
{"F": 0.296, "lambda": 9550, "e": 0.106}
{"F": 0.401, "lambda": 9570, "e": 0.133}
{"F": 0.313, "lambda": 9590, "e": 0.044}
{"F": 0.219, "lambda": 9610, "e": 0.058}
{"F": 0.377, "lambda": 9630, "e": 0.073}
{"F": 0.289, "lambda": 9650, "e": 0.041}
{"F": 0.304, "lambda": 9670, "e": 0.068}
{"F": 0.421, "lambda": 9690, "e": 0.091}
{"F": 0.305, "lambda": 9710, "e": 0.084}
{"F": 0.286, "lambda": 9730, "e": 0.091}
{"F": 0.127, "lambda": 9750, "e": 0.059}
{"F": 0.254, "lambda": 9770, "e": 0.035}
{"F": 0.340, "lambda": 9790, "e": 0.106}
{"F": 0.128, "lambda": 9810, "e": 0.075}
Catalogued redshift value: 1.384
